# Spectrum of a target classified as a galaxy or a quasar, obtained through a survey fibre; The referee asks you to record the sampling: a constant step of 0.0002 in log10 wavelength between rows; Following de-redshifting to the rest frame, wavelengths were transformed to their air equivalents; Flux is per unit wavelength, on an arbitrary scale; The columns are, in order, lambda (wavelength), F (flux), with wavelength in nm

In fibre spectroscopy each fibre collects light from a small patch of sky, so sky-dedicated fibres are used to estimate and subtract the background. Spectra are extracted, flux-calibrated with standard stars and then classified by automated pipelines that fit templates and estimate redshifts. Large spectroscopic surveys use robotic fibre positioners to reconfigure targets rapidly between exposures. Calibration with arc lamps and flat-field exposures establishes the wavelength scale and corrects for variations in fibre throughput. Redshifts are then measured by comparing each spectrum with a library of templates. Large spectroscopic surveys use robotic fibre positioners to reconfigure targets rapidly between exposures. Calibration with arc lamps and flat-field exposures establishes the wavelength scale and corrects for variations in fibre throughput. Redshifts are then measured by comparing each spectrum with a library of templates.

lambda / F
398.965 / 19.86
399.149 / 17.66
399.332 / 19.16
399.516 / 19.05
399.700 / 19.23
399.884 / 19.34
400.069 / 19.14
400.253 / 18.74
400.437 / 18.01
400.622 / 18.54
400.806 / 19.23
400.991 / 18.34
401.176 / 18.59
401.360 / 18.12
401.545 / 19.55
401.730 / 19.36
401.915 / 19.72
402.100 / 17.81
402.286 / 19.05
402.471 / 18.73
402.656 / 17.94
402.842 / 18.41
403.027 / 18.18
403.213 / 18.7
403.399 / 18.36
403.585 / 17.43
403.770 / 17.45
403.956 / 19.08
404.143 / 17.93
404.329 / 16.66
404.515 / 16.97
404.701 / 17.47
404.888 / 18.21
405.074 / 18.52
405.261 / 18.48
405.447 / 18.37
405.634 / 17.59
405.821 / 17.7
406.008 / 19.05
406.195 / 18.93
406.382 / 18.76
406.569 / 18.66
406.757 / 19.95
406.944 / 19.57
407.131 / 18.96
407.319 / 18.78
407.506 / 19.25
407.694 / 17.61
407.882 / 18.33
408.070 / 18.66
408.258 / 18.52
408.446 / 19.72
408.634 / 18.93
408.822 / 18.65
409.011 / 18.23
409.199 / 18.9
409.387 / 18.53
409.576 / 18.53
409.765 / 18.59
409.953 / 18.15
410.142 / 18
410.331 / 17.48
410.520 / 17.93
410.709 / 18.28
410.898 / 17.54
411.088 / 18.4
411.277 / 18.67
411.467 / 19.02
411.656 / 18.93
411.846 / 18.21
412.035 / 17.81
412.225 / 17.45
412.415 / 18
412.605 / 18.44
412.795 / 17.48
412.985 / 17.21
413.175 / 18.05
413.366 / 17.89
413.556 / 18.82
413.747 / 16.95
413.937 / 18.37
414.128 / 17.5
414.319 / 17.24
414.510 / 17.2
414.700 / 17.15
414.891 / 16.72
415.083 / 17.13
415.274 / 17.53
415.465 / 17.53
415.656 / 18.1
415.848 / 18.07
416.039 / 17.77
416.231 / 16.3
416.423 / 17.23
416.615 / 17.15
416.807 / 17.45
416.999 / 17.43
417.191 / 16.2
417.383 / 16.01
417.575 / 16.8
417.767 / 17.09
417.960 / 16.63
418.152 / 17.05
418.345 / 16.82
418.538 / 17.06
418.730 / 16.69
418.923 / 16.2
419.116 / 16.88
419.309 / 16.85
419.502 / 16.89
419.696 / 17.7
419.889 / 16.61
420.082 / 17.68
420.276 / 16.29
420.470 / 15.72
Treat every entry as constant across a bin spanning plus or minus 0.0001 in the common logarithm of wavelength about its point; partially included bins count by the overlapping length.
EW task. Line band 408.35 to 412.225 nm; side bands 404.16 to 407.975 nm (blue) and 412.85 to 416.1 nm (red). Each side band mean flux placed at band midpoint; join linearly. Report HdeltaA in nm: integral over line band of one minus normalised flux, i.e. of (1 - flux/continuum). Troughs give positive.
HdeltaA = -0.09 nm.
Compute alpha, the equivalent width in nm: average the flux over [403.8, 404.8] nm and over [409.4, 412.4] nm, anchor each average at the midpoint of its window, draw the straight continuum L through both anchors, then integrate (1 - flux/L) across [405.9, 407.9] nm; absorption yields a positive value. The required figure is -0.120 nm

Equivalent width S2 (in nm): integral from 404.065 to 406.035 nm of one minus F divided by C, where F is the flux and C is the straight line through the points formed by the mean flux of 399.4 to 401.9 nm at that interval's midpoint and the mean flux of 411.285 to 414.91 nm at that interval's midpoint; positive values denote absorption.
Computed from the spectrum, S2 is 0.070 nm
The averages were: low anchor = 18.9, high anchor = 17.9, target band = 17.9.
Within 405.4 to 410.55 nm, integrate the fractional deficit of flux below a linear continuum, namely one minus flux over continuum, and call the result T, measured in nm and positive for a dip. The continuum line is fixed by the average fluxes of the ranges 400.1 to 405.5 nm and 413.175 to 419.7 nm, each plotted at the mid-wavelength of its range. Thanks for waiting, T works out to -0.20 nm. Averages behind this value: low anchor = 18.4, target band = 18.6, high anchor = 17.2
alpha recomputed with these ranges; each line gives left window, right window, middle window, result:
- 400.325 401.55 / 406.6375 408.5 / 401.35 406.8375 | 0.105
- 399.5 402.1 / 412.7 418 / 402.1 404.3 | 0.047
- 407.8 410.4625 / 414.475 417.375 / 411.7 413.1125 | 0.004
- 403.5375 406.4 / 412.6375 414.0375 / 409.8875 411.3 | -0.009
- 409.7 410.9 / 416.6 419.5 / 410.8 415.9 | -0.080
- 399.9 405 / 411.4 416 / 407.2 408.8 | -0.057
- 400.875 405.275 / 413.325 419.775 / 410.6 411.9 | -0.061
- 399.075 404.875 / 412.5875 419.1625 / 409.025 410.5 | -0.042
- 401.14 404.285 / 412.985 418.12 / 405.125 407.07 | -0.059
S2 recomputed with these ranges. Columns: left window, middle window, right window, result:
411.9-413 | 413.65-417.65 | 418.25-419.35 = 0.01 nm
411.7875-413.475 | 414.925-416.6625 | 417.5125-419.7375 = -0.01 nm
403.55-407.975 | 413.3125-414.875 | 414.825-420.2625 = -0.01 nm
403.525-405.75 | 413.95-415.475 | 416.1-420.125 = -0.01 nm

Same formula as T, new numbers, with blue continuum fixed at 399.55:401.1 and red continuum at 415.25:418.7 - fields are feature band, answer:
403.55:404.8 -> 0.06 nm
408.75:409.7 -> -0.04 nm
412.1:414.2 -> -0.04 nm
